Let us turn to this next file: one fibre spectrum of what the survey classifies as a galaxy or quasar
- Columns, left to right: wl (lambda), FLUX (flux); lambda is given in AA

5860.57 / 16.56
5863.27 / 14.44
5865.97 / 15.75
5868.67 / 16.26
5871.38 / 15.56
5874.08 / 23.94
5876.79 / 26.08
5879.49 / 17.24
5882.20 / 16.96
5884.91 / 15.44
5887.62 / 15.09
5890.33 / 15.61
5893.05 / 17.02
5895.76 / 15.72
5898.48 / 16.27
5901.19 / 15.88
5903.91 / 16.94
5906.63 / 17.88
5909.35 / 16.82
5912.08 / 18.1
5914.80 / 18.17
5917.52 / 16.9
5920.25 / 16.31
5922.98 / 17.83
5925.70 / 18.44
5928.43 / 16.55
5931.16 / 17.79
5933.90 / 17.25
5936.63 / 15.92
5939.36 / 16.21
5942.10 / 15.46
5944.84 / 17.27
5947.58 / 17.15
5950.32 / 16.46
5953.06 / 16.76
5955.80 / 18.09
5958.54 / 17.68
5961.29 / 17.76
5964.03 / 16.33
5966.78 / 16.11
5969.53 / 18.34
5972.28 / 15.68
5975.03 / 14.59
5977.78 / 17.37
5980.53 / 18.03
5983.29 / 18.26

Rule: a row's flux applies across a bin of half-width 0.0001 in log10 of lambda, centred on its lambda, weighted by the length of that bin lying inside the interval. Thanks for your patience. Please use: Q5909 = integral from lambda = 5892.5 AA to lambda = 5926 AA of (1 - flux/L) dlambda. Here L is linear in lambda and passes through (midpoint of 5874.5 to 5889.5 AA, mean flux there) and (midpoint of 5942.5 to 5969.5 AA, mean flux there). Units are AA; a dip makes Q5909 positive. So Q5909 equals 1.6 AA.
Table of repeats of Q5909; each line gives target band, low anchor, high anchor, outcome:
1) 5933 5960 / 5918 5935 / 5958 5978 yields 0.29 AA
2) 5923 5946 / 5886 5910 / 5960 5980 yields -0.58 AA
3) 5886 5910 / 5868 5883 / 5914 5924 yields 2.62 AA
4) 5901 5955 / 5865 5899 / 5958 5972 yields 0.73 AA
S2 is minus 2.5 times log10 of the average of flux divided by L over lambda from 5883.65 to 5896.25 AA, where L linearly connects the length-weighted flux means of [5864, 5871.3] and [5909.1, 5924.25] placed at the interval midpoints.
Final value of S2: 0.05 mag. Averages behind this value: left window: 15.8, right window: 17.4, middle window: 15.8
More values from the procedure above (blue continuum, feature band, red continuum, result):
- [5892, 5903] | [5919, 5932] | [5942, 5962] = -0.04 mag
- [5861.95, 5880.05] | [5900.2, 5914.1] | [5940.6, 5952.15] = 0.02 mag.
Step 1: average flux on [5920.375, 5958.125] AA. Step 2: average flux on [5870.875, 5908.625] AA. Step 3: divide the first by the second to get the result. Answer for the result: 0.97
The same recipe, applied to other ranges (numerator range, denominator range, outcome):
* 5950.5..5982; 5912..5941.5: 0.99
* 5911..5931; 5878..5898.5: 1.08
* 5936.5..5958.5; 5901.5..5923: 0.97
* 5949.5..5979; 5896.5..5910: 1.01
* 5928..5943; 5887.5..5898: 1.04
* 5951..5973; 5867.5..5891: 0.95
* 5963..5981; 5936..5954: 1.01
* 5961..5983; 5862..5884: 0.92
